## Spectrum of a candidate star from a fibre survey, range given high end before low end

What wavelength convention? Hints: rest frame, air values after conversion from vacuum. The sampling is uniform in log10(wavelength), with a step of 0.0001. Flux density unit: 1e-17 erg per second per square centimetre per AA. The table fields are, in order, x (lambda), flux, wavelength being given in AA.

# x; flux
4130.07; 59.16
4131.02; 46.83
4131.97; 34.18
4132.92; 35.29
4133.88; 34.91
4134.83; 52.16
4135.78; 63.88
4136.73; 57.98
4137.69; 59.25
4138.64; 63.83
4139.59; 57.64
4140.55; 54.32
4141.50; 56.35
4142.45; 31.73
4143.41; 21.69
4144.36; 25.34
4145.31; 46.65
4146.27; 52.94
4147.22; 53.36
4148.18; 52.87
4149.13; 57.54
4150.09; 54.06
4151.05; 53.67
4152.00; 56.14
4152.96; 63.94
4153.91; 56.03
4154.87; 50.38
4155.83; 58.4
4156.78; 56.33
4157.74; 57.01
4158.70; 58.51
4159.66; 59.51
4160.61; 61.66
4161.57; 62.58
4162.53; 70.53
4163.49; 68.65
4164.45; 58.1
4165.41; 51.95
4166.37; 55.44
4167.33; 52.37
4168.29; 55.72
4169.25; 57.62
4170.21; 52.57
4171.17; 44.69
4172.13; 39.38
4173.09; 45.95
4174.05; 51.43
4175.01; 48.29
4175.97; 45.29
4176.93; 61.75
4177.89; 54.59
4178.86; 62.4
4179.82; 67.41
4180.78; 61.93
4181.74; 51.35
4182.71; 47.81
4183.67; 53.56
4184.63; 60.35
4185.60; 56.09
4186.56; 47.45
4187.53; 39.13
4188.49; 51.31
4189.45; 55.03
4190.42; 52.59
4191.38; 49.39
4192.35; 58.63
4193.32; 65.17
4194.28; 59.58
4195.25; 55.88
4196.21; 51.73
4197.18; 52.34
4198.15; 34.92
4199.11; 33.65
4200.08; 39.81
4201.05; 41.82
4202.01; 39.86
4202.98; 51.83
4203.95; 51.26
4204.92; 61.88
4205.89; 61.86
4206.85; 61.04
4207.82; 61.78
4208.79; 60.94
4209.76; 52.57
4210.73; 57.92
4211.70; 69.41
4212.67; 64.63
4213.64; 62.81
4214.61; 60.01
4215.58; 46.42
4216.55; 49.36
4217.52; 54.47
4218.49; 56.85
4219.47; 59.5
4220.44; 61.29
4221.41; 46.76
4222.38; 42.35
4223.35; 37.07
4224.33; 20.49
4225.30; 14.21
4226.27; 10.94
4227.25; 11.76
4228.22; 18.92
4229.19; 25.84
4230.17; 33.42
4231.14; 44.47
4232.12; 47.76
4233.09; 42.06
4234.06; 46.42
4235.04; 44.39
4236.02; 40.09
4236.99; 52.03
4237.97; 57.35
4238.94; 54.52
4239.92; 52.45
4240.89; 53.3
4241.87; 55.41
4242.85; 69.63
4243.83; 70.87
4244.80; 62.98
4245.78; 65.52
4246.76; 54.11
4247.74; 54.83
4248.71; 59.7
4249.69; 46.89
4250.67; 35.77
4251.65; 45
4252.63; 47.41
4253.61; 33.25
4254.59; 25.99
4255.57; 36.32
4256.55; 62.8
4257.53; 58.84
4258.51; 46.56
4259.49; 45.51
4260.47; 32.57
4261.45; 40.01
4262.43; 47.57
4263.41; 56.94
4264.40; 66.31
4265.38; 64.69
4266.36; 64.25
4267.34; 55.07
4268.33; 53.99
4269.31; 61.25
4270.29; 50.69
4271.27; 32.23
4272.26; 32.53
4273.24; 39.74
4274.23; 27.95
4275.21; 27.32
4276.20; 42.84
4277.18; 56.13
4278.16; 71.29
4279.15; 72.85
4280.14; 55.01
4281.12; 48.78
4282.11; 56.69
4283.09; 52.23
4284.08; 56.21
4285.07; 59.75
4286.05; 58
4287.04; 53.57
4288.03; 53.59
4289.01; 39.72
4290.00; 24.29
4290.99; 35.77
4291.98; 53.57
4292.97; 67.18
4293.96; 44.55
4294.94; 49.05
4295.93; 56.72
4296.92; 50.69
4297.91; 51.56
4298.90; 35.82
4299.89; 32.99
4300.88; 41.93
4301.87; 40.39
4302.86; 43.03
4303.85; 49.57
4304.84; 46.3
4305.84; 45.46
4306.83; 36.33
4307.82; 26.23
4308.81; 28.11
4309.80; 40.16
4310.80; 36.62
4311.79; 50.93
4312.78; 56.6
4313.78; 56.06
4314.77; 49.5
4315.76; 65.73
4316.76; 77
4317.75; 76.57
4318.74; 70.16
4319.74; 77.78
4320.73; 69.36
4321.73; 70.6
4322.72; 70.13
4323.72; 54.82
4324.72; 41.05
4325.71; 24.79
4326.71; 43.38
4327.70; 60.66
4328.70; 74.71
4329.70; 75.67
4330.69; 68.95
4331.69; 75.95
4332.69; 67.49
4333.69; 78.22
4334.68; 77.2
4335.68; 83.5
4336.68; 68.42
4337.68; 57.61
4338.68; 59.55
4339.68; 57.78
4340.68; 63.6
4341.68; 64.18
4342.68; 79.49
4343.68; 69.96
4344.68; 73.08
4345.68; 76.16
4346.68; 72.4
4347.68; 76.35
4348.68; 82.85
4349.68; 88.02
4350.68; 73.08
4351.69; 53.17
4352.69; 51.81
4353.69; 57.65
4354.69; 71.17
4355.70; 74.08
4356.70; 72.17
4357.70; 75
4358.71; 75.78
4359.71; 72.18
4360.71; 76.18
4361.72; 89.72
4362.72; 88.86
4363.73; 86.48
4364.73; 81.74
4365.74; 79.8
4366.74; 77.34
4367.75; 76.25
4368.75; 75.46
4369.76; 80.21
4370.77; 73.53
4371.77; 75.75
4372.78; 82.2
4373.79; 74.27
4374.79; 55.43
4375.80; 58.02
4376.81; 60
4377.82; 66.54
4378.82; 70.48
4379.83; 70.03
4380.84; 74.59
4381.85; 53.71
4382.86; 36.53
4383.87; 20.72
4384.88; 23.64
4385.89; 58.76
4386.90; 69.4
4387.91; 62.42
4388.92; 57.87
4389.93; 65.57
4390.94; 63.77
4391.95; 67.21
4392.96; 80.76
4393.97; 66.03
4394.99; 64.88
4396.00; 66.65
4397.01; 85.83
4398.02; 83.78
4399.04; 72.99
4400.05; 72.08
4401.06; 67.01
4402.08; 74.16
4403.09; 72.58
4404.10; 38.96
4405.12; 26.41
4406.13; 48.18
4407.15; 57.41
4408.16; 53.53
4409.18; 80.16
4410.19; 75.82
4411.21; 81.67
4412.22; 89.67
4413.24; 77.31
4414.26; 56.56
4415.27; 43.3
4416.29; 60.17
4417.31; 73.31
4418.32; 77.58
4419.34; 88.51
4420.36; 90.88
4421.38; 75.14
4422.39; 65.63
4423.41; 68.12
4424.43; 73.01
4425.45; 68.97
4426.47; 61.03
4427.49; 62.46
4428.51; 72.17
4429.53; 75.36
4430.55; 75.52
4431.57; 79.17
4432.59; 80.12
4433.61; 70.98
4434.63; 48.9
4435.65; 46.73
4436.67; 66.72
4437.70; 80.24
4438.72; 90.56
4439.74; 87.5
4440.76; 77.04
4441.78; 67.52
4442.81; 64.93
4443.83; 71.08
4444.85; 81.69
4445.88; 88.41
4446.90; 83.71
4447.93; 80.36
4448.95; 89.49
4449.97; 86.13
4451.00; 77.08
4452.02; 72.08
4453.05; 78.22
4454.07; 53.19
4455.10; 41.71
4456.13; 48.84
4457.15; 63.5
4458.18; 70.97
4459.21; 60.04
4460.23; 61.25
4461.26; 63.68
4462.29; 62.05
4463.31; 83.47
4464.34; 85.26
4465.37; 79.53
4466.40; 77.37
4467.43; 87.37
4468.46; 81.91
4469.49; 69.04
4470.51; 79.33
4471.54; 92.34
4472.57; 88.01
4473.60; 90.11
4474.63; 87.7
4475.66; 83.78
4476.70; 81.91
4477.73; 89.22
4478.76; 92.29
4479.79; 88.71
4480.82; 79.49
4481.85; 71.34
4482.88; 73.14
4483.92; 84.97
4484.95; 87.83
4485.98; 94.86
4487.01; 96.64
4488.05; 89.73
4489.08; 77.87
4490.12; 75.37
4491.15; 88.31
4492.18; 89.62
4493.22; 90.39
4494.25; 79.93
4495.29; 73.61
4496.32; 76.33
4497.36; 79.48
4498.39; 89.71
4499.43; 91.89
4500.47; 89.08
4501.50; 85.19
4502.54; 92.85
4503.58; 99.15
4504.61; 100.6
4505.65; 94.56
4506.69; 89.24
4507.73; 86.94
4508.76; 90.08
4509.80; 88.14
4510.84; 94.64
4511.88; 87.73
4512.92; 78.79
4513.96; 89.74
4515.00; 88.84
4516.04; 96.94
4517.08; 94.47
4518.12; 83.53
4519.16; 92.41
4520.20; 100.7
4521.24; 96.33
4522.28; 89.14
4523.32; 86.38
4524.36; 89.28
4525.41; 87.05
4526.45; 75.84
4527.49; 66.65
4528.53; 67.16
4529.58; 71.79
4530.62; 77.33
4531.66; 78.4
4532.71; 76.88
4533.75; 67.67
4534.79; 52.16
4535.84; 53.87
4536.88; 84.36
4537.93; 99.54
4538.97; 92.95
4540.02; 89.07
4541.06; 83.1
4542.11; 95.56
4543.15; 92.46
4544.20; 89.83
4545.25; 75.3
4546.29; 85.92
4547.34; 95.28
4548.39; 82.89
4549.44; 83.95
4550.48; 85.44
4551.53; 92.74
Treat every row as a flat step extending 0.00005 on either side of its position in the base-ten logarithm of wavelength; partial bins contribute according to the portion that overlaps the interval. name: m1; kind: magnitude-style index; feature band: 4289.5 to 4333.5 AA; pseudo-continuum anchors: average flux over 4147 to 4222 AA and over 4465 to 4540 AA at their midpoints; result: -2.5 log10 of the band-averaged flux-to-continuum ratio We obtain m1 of 0.26 mag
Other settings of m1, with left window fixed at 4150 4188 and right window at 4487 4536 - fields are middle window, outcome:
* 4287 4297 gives 0.35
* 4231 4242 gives 0.24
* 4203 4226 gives 0.13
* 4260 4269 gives 0.18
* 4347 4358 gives 0.01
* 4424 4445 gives 0.10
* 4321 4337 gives 0.07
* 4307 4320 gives 0.25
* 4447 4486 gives 0.05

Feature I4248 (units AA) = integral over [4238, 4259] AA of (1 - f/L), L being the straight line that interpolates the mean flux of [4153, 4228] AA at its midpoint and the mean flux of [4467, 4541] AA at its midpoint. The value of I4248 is 2.1 AA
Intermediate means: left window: 52.1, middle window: 52.1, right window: 84.9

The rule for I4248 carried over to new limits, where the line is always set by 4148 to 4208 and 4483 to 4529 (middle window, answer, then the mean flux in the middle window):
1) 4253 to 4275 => 5.61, 46.8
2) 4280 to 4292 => 2.87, 49.5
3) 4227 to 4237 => 3.82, 36.9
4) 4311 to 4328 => 2.27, 59.3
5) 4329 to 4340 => -0.06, 70.3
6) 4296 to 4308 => 4.32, 42.6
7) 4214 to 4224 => 1.23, 51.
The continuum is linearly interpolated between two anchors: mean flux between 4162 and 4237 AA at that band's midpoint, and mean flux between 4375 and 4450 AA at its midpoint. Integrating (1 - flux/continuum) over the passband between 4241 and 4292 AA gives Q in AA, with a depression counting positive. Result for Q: 4.7 AA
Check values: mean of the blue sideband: 49.8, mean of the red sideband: 68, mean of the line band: 50.4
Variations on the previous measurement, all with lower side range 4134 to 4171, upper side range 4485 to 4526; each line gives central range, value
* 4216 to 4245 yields 8.3 AA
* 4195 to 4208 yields 2.1 AA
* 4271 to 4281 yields 3.1 AA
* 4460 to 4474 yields 1.0 AA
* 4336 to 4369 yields 0.6 AA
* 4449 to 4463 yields 3.1 AA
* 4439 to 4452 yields 0.5 AA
